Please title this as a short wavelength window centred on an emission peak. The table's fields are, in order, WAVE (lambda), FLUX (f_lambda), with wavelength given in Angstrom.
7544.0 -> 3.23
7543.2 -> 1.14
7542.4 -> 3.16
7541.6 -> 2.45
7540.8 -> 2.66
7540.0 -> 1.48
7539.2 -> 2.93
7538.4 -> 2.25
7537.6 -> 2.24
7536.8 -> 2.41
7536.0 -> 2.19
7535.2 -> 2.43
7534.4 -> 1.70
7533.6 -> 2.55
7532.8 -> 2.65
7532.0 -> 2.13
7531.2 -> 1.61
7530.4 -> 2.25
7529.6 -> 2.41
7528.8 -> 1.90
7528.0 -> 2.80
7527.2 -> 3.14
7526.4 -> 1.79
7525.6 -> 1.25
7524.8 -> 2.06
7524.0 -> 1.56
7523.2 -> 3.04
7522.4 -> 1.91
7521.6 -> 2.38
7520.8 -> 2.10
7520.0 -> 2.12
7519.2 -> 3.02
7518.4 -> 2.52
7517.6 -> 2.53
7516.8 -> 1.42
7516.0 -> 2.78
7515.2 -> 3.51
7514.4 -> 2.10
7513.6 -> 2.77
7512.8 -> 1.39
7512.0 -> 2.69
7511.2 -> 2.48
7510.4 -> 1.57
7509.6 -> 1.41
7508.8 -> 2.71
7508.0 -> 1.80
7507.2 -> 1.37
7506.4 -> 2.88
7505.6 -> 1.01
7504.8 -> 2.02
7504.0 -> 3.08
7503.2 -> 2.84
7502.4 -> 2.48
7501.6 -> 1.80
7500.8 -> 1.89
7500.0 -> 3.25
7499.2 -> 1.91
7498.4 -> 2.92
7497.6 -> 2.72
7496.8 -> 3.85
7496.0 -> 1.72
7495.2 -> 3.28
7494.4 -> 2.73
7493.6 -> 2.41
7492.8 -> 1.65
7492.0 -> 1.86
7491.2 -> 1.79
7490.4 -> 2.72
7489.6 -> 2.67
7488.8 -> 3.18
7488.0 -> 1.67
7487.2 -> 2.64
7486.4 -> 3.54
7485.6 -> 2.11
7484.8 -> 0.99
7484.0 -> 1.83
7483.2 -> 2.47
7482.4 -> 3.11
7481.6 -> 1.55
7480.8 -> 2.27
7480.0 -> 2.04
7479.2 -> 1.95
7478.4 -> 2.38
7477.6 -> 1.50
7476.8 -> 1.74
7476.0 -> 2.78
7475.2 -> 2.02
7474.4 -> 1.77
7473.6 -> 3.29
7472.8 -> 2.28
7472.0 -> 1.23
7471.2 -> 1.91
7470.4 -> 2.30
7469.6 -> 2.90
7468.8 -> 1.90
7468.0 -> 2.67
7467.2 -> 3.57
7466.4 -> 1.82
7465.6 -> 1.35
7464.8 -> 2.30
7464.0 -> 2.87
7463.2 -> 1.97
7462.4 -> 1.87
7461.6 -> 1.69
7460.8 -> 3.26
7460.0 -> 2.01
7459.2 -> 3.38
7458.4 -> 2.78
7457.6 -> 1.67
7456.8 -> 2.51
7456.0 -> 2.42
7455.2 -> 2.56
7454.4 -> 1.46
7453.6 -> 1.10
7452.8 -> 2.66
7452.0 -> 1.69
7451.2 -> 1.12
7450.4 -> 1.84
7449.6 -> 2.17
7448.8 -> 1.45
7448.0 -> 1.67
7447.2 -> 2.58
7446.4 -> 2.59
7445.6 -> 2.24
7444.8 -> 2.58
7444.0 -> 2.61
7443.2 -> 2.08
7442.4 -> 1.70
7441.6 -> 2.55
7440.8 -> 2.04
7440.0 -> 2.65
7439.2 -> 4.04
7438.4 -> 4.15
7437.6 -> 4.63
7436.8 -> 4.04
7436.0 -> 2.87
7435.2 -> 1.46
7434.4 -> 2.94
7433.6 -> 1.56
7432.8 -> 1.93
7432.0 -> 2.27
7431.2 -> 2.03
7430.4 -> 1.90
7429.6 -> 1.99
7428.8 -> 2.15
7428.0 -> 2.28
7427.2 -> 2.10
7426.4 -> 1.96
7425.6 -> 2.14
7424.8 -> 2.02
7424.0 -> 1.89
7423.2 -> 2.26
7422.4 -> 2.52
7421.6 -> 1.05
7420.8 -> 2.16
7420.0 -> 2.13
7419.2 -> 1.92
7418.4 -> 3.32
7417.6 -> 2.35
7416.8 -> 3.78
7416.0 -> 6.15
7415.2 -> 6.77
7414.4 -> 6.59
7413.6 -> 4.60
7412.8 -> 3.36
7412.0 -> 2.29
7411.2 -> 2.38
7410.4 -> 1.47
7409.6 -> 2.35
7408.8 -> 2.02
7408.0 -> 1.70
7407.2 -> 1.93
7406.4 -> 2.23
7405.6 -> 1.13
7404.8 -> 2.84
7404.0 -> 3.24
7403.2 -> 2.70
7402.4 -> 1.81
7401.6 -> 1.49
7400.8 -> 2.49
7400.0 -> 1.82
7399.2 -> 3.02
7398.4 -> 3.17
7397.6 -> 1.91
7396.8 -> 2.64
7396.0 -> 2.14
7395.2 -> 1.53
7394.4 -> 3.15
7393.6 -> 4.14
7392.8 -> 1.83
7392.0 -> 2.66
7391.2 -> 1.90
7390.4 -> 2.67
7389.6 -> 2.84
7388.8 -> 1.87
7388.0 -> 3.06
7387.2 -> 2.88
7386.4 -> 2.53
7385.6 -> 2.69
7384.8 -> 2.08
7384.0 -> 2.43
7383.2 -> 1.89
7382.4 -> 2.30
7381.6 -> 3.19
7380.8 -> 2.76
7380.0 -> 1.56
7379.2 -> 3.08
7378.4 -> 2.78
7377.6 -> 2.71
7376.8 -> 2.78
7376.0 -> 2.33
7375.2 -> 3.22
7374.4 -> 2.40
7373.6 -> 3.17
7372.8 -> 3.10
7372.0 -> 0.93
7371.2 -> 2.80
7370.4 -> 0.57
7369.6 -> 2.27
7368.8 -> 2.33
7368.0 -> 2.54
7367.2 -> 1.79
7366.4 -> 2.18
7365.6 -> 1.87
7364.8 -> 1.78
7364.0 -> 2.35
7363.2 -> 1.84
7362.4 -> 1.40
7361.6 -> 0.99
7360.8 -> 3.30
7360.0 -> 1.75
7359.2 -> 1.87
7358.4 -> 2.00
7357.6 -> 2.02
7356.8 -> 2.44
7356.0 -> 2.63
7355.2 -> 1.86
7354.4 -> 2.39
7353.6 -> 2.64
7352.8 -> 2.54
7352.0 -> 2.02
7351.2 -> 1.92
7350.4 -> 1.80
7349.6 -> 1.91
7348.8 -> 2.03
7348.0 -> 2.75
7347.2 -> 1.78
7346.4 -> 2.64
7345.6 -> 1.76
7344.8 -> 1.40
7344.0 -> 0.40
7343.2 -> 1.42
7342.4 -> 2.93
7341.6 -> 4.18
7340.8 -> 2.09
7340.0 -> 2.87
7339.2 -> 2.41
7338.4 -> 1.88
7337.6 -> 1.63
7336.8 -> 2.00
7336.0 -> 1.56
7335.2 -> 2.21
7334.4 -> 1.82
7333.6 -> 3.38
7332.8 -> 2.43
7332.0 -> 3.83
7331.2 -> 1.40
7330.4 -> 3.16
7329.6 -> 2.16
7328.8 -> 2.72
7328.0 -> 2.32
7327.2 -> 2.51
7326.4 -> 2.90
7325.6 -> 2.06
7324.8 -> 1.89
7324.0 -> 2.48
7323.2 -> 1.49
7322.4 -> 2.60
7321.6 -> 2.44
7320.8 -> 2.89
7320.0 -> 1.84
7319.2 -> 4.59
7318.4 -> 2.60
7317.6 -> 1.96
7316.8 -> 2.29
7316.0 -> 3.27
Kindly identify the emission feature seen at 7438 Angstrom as [N II] 6583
